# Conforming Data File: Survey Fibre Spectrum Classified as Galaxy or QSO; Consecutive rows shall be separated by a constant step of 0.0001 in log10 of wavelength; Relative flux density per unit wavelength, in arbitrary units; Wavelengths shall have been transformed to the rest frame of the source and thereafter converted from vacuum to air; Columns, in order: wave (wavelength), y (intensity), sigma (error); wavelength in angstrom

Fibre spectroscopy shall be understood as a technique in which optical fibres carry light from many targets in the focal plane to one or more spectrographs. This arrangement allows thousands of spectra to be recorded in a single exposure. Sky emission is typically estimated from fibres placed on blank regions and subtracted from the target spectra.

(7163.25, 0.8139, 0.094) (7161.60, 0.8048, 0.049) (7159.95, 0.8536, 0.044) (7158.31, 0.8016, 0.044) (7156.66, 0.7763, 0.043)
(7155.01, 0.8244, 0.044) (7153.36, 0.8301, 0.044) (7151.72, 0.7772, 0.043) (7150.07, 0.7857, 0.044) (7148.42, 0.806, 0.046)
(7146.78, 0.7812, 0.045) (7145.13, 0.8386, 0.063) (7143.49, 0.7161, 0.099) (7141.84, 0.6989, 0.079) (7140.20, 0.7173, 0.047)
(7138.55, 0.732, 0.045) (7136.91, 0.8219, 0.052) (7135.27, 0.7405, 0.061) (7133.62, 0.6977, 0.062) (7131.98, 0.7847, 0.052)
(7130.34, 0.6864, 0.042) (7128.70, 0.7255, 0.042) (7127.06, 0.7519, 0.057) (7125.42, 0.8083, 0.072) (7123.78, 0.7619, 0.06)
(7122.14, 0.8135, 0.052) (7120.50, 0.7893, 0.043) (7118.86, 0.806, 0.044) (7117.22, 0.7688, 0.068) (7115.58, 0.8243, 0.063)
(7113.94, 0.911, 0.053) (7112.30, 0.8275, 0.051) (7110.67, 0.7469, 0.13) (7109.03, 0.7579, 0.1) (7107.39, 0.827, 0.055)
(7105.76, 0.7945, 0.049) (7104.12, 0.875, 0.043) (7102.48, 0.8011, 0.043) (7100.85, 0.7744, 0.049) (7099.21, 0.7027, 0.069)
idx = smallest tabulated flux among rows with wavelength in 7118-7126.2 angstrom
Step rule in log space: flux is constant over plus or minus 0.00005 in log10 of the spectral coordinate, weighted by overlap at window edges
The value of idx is 0.7619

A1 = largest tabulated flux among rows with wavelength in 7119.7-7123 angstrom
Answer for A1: 0.8135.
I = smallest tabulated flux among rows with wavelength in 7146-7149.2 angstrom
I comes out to 0.7812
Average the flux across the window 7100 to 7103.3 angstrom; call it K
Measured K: 0.787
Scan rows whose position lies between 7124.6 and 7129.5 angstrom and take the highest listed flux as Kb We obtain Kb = 0.8083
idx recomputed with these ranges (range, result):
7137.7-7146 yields 0.6989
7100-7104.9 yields 0.7744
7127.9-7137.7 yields 0.6864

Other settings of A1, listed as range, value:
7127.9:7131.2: 0.7255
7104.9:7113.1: 0.8275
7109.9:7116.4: 0.911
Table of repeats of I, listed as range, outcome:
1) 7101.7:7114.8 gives 0.7469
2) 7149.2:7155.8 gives 0.7772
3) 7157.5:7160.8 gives 0.8016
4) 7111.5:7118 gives 0.7688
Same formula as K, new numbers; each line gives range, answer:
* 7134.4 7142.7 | 0.741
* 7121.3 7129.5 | 0.773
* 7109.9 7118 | 0.817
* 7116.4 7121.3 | 0.788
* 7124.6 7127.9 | 0.78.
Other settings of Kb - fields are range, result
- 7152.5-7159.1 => 0.8301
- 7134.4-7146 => 0.8386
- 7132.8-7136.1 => 0.7405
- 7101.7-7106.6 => 0.875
